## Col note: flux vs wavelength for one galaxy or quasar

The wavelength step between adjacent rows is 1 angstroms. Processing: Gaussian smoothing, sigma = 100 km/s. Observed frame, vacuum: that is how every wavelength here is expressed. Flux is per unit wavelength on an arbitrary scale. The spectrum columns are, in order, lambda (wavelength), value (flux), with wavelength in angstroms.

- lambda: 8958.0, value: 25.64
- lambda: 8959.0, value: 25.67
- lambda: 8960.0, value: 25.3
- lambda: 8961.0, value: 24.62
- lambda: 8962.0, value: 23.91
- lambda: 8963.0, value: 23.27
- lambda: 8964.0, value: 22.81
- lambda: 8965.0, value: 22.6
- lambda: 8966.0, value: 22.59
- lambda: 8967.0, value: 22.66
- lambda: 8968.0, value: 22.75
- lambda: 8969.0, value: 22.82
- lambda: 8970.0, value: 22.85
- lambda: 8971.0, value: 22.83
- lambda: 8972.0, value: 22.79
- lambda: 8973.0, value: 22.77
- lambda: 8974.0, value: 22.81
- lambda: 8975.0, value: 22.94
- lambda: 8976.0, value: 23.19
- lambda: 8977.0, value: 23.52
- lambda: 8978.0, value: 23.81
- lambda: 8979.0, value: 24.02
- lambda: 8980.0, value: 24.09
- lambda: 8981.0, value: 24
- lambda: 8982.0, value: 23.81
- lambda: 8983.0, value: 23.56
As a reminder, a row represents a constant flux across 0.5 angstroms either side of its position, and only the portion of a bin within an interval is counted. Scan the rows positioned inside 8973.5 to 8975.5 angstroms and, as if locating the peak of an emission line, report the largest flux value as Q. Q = 22.94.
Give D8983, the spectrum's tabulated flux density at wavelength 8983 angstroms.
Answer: 23.56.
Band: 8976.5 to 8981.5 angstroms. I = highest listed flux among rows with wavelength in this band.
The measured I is 24.09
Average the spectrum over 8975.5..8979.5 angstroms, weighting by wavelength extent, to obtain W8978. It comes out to 23.6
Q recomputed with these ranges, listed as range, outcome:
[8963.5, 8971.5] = 22.85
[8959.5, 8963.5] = 25.3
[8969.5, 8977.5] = 23.52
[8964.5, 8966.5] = 22.6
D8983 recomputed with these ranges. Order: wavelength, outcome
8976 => 23.19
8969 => 22.82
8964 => 22.81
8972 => 22.79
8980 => 24.09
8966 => 22.59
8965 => 22.6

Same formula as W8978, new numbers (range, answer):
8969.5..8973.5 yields 22.8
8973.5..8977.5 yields 23.1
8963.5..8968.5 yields 22.7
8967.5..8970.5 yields 22.8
